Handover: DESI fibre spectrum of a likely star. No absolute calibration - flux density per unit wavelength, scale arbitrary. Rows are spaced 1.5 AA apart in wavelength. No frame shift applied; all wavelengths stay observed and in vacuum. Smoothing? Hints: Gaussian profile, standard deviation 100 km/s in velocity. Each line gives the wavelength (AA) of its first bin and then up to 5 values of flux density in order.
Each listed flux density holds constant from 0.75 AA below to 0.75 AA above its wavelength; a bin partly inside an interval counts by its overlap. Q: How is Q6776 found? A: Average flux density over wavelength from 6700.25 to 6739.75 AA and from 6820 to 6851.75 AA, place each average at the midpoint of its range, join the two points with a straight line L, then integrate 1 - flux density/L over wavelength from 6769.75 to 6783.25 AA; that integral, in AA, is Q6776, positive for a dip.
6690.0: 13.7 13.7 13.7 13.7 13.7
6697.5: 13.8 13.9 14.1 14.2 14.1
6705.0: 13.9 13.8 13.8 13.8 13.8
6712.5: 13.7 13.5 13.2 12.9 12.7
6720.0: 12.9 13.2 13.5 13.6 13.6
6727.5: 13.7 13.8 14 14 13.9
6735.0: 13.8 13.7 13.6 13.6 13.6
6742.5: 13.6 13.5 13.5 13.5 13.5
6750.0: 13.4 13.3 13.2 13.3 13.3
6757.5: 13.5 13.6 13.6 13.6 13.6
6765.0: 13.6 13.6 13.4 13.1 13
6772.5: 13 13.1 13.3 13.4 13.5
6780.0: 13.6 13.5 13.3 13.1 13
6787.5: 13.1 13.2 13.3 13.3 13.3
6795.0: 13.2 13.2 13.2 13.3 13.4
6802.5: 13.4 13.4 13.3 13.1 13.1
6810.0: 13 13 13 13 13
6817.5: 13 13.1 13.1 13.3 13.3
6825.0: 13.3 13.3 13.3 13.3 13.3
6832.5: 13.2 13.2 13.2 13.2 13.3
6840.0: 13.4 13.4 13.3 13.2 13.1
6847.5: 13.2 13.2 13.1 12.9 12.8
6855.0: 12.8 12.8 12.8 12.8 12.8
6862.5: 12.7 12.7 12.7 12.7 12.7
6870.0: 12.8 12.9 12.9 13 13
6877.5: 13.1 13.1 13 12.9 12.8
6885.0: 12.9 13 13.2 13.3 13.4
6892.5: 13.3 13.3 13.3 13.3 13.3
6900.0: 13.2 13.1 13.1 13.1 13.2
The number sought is 0.2 AA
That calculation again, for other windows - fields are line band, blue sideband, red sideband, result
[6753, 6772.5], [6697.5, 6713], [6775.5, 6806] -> 0.1 AA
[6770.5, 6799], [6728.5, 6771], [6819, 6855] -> 0.4 AA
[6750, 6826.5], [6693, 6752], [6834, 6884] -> 0.3 AA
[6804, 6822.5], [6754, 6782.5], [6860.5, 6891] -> 0.2 AA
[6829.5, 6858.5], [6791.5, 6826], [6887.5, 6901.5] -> 0.2 AA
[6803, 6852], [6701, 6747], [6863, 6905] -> 0.2 AA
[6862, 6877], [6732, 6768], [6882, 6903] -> 0.5 AA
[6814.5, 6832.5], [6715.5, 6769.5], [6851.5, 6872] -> -0.3 AA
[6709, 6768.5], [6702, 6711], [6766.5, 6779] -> 0.3 AA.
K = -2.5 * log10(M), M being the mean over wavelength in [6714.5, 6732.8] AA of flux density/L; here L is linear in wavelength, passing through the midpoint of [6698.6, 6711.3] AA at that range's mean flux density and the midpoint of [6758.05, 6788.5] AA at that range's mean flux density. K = 0.03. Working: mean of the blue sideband 13.9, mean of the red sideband 13.3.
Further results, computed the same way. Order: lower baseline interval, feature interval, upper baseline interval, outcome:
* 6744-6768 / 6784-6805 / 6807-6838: 0.00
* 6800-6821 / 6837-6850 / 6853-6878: -0.03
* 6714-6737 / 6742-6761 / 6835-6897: 0.00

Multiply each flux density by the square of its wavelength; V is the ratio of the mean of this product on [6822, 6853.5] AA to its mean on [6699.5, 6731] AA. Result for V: 1.0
